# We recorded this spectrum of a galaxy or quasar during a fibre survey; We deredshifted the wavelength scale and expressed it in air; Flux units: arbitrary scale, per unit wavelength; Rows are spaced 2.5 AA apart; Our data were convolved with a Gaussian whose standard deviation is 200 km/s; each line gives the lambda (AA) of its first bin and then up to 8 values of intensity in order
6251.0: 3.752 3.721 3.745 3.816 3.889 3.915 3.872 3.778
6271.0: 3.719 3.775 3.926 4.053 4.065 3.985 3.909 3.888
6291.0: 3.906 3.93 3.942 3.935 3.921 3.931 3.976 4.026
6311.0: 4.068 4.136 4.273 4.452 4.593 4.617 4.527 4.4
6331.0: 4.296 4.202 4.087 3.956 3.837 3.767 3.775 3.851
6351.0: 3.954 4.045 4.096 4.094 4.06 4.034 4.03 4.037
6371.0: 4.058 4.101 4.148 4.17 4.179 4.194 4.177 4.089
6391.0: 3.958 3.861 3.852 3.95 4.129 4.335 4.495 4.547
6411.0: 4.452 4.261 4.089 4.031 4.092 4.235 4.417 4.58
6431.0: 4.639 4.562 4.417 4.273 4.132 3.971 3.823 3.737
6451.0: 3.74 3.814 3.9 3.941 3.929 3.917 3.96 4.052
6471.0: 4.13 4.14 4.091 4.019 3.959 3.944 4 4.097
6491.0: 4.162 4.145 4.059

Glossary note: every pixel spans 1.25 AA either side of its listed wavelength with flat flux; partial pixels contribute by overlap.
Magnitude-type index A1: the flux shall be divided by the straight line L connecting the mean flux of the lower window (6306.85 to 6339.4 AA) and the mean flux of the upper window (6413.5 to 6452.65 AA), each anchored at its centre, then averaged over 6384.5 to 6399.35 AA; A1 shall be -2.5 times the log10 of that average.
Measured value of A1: 0.06 mag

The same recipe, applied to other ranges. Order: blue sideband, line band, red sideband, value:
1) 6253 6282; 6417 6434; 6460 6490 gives -0.10 mag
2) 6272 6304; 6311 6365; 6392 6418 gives -0.03 mag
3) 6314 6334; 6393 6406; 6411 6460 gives 0.04 mag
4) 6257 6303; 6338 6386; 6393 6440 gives 0.03 mag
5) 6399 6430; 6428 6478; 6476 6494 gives 0.02 mag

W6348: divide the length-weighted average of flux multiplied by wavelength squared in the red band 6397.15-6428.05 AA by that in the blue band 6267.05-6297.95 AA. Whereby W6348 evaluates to 1.14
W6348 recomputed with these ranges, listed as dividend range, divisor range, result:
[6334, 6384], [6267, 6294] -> 1.06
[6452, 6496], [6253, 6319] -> 1.08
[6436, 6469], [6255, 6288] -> 1.08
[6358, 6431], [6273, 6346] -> 1.05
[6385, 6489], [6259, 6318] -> 1.09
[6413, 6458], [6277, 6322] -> 1.07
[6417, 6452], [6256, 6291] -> 1.13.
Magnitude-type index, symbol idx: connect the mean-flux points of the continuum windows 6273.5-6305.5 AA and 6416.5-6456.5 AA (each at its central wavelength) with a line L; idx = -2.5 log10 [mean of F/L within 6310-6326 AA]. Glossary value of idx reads -0.10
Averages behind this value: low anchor 3.94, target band 4.37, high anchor 4.15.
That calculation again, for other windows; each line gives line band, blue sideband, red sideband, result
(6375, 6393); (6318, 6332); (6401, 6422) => 0.06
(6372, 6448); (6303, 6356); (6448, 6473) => -0.05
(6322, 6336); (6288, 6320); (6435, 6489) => -0.09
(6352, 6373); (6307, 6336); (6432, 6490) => 0.05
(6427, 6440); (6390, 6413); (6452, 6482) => -0.10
